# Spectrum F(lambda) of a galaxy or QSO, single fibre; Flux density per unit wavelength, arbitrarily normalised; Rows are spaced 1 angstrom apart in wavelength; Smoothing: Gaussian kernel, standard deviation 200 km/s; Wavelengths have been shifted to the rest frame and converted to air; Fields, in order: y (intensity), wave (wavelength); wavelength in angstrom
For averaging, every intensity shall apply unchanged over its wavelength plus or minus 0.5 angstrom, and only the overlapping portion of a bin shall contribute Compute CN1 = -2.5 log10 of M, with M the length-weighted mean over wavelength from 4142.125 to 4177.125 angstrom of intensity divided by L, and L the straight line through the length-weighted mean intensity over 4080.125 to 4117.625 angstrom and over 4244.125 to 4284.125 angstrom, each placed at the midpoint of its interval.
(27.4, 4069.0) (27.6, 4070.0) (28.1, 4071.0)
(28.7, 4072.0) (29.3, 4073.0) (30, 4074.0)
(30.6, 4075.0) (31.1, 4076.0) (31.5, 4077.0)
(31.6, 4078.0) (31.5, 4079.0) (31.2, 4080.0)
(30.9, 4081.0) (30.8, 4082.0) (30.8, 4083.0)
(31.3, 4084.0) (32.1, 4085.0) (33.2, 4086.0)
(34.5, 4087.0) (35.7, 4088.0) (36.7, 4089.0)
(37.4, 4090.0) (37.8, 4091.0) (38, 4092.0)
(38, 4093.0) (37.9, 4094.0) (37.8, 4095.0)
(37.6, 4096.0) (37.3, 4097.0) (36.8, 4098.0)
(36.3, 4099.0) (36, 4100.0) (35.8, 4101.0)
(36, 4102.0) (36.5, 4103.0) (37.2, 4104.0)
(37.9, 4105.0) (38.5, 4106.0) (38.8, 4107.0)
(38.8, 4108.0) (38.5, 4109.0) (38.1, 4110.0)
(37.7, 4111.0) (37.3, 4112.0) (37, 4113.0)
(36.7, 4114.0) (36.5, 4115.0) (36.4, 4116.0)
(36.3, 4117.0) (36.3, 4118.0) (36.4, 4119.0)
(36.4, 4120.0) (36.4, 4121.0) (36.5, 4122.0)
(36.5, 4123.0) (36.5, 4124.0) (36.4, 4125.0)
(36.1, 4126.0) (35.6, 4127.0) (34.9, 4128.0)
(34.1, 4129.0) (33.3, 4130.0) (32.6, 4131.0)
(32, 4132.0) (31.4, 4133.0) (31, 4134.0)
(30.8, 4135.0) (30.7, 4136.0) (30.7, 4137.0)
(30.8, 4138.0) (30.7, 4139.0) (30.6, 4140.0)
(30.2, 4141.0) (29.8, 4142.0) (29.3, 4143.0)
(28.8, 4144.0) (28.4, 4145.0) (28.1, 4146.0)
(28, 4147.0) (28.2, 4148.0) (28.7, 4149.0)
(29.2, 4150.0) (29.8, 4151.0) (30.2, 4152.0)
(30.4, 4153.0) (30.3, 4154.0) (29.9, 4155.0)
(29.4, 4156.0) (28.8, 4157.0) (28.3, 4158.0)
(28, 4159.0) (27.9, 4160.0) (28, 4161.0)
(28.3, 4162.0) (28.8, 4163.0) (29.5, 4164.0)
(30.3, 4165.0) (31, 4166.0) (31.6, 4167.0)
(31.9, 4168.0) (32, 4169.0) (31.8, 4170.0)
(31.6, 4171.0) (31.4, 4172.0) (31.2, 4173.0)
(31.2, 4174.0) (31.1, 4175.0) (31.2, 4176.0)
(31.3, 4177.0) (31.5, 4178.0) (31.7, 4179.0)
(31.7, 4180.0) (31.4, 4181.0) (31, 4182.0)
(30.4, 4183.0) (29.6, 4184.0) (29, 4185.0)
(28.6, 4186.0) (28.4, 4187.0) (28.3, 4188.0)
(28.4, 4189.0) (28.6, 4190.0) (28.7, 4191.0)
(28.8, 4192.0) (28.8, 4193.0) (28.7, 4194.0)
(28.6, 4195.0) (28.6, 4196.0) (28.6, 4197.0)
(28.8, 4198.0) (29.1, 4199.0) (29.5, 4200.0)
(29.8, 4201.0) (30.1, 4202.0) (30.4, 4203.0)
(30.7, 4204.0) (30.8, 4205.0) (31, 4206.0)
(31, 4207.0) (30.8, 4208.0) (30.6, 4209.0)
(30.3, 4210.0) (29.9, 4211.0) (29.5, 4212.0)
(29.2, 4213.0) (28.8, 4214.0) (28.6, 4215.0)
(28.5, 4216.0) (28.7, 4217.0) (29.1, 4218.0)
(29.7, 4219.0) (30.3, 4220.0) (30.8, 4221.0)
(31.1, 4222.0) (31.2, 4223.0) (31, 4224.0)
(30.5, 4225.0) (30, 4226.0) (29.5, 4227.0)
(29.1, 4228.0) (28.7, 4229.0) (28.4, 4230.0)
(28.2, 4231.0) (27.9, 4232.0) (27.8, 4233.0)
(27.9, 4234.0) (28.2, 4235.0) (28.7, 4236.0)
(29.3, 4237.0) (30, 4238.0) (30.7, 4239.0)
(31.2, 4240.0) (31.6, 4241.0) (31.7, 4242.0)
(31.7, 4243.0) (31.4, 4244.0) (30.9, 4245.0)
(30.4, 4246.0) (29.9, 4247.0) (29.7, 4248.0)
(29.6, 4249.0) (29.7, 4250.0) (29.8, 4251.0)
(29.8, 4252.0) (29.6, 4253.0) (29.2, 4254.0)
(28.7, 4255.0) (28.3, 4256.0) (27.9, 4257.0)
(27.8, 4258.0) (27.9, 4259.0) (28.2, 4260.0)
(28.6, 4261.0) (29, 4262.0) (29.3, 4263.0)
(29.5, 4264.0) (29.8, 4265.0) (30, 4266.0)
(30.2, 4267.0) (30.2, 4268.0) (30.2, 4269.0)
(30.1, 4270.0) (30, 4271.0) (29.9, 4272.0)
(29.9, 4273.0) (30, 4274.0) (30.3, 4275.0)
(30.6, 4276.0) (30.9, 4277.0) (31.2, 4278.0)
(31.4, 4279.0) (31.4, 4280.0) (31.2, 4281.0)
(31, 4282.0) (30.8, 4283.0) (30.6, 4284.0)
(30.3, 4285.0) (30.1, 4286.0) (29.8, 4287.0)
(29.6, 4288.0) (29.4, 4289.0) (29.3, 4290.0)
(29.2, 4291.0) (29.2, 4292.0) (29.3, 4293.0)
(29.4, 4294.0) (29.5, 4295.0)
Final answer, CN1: 0.14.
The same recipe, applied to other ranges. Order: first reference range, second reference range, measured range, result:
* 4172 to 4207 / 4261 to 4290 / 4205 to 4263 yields 0.02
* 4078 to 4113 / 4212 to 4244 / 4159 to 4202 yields 0.07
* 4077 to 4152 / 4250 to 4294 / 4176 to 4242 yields 0.06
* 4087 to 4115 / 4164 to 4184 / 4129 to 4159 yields 0.13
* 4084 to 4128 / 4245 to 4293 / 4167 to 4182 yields 0.08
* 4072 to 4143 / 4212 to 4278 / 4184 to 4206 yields 0.08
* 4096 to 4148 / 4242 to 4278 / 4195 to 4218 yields 0.07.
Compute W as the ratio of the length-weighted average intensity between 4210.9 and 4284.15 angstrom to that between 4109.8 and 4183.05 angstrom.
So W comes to 0.93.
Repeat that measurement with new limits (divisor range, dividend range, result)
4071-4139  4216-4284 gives 0.86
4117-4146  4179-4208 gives 0.90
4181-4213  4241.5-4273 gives 1.00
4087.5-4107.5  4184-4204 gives 0.78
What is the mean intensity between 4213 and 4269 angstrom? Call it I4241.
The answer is 29.5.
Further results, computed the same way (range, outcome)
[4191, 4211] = 29.7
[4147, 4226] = 29.9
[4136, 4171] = 29.7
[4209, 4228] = 29.8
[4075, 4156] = 33.9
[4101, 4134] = 36.2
